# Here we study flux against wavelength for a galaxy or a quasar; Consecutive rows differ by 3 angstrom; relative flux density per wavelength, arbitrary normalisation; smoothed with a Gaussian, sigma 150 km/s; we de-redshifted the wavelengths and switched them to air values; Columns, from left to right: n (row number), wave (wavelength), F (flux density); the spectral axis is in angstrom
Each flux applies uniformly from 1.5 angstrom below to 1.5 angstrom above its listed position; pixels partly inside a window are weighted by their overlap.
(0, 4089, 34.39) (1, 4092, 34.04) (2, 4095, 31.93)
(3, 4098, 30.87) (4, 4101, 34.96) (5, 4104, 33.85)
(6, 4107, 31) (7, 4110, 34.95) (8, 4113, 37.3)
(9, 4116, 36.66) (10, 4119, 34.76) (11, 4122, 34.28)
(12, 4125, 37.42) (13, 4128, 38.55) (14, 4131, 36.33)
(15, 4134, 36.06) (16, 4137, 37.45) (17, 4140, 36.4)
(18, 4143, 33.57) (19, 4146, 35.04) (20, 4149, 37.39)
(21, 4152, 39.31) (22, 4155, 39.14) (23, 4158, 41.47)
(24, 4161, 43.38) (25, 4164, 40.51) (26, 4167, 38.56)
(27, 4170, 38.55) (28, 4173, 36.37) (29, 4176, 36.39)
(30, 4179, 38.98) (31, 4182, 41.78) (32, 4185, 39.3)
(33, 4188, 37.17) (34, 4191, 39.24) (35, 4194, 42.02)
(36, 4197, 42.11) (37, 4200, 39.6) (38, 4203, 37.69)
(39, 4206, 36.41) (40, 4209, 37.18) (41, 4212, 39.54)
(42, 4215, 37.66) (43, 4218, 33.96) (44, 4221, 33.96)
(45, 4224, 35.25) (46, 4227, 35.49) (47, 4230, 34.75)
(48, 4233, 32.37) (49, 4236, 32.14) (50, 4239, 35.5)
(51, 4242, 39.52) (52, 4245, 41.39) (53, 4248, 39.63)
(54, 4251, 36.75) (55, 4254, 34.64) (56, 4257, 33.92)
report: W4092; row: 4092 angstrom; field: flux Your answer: 34.04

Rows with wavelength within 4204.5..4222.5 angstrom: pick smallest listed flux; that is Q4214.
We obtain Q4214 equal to 33.96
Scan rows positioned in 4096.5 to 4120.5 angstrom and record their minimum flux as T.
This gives 30.87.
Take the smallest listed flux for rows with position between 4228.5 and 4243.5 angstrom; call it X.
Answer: 32.14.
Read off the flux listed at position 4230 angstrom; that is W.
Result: 34.75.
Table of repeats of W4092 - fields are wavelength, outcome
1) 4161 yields 43.38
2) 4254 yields 34.64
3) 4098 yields 30.87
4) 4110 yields 34.95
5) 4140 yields 36.4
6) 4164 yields 40.51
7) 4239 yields 35.5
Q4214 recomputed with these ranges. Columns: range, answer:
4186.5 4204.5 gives 37.17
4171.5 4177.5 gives 36.37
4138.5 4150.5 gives 33.57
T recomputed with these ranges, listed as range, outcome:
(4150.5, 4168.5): 38.56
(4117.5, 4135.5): 34.28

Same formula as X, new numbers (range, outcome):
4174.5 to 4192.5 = 36.39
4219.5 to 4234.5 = 32.37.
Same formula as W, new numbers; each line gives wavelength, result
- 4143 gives 33.57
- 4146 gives 35.04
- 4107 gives 31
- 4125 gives 37.42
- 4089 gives 34.39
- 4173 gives 36.37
